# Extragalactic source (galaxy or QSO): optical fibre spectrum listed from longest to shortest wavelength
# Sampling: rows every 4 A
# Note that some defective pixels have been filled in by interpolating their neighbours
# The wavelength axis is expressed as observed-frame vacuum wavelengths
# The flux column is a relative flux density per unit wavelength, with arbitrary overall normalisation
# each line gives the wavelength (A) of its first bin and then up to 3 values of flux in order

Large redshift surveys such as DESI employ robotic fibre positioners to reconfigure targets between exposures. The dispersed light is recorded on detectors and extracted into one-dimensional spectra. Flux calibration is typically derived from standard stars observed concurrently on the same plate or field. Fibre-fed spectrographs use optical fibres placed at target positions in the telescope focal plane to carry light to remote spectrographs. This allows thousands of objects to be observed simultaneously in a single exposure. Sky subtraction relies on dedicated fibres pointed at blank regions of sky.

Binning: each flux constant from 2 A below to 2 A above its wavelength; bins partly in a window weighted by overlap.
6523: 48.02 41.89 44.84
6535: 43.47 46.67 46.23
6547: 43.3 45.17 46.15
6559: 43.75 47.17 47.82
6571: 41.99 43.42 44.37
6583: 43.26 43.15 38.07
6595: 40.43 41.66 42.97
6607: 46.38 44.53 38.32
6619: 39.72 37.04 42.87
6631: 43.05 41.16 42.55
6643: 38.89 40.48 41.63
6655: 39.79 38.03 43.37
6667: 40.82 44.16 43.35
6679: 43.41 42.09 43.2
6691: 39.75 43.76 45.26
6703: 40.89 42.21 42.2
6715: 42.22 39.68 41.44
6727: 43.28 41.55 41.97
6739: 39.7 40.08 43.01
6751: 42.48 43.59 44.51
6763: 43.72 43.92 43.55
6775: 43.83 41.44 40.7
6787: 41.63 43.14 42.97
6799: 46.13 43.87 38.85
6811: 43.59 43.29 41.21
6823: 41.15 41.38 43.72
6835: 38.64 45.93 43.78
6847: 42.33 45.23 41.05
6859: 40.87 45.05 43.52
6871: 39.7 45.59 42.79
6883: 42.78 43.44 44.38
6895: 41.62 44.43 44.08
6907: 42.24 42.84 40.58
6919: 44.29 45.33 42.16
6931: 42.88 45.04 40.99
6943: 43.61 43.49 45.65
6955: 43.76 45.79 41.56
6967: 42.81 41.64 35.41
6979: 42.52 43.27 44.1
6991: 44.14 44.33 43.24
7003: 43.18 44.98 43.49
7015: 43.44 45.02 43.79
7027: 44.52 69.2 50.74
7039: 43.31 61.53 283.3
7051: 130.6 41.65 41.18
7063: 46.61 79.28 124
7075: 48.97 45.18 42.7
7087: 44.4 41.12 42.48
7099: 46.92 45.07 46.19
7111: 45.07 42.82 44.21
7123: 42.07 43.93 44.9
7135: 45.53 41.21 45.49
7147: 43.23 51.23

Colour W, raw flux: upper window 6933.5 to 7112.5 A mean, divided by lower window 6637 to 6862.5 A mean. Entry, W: 1.29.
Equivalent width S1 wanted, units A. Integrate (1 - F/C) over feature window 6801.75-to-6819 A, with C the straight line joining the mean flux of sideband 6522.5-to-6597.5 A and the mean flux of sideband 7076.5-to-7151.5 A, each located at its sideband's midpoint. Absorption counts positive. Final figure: 0.77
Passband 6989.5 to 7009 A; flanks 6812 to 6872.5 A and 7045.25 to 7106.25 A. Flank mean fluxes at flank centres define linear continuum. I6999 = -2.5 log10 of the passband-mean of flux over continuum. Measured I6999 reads 0.38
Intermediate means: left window 42.5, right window 72.1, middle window 44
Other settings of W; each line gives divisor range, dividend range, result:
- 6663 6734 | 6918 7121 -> 1.26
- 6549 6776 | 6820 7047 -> 1.09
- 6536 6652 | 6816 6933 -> 1.00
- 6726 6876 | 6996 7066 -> 1.54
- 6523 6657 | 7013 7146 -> 1.37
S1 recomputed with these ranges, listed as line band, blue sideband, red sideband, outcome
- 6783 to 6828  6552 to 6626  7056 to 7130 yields 3.6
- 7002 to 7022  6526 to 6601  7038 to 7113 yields 6.6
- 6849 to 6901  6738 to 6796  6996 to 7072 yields 9.8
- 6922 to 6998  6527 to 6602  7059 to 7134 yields 9.0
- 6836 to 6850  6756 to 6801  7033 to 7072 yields 2.7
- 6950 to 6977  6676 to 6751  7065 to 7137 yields 3.1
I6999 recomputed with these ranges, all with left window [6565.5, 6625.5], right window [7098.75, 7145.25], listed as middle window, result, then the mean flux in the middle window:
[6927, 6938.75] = 0.01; 43.2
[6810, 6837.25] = 0.03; 41.8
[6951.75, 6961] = -0.03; 44.9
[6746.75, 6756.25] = 0.00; 43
